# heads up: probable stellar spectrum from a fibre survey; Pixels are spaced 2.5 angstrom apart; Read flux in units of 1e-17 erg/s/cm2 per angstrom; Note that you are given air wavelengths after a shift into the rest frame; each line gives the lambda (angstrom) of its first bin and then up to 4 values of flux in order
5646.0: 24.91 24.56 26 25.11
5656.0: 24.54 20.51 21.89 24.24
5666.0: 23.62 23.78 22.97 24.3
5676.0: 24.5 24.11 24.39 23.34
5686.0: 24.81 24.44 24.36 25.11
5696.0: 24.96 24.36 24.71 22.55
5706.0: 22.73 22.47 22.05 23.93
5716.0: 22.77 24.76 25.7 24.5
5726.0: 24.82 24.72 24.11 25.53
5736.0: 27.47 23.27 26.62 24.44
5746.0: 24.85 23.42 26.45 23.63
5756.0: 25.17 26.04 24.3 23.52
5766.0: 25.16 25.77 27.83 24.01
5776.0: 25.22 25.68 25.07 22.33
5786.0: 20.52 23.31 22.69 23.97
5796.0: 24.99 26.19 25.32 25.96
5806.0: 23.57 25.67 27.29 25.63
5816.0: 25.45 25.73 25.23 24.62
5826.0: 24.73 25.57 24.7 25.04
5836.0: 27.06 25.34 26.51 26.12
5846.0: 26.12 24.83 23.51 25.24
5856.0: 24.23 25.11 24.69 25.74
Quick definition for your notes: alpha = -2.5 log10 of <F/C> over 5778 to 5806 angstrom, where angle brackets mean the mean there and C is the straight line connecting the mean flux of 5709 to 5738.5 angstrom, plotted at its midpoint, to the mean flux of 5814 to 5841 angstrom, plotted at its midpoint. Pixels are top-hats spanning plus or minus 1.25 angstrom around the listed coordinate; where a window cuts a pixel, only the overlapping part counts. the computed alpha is 0.04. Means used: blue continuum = 24.5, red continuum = 25.4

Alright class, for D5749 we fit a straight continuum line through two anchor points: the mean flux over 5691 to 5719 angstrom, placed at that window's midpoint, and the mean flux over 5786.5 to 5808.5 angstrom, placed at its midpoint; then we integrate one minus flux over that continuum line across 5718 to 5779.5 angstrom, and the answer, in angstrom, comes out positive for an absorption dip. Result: -2.7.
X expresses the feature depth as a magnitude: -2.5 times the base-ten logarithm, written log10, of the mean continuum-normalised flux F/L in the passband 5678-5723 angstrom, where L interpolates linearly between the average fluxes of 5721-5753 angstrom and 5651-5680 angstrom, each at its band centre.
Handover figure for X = 0.02 mag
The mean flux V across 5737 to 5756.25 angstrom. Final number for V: 24.7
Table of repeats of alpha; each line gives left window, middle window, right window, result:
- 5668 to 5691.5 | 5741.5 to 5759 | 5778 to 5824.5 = -0.02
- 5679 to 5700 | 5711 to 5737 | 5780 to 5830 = -0.01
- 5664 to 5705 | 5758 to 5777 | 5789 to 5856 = -0.02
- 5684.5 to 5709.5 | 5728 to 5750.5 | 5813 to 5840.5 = -0.02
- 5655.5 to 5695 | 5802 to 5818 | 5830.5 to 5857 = -0.02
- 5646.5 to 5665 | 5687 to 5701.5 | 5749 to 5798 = -0.03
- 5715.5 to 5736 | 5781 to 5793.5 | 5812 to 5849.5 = 0.12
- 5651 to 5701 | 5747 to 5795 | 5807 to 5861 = 0.02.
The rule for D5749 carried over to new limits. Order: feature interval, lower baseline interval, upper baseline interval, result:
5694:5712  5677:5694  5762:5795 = 0.6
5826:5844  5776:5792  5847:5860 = -1.0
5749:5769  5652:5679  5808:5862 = -0.3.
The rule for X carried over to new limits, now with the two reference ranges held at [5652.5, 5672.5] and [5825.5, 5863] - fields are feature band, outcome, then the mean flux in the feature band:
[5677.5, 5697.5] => -0.04 mag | 24.4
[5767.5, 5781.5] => -0.05 mag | 25.6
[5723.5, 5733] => -0.03 mag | 24.6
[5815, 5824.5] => -0.01 mag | 25.3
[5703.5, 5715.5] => 0.05 mag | 22.8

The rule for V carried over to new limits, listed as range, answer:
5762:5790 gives 24.4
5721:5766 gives 24.9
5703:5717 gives 22.8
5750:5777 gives 25.2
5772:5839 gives 24.9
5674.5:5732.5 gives 24.1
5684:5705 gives 24.4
